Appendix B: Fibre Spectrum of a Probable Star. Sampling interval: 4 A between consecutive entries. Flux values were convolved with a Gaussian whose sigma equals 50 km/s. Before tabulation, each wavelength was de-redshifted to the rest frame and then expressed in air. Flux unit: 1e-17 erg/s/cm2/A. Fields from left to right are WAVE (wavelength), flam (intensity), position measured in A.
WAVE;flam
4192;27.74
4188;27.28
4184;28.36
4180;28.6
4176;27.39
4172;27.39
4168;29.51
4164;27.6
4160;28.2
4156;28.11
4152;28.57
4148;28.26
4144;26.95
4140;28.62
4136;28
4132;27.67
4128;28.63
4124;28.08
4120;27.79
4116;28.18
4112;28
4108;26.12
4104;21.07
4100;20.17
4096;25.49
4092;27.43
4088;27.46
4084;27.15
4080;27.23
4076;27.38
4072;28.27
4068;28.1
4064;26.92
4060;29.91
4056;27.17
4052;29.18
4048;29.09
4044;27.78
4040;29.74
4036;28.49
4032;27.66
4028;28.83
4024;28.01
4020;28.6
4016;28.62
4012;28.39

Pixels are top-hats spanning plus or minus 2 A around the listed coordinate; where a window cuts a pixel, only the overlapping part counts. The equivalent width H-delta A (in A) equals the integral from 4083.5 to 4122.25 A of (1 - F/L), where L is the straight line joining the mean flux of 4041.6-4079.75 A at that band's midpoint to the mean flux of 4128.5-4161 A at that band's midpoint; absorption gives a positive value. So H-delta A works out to 3.1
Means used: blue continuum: 28.2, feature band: 25.9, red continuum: 28.1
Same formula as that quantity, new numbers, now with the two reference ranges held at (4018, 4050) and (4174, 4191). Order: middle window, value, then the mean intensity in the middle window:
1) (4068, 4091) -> 0.6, 27.5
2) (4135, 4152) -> 0.0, 28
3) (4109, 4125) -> 0.2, 27.9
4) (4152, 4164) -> -0.1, 28.1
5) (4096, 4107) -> 2.4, 22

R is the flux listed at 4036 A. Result 28.49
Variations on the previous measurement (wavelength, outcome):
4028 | 28.83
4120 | 27.79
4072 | 28.27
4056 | 27.17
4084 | 27.15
